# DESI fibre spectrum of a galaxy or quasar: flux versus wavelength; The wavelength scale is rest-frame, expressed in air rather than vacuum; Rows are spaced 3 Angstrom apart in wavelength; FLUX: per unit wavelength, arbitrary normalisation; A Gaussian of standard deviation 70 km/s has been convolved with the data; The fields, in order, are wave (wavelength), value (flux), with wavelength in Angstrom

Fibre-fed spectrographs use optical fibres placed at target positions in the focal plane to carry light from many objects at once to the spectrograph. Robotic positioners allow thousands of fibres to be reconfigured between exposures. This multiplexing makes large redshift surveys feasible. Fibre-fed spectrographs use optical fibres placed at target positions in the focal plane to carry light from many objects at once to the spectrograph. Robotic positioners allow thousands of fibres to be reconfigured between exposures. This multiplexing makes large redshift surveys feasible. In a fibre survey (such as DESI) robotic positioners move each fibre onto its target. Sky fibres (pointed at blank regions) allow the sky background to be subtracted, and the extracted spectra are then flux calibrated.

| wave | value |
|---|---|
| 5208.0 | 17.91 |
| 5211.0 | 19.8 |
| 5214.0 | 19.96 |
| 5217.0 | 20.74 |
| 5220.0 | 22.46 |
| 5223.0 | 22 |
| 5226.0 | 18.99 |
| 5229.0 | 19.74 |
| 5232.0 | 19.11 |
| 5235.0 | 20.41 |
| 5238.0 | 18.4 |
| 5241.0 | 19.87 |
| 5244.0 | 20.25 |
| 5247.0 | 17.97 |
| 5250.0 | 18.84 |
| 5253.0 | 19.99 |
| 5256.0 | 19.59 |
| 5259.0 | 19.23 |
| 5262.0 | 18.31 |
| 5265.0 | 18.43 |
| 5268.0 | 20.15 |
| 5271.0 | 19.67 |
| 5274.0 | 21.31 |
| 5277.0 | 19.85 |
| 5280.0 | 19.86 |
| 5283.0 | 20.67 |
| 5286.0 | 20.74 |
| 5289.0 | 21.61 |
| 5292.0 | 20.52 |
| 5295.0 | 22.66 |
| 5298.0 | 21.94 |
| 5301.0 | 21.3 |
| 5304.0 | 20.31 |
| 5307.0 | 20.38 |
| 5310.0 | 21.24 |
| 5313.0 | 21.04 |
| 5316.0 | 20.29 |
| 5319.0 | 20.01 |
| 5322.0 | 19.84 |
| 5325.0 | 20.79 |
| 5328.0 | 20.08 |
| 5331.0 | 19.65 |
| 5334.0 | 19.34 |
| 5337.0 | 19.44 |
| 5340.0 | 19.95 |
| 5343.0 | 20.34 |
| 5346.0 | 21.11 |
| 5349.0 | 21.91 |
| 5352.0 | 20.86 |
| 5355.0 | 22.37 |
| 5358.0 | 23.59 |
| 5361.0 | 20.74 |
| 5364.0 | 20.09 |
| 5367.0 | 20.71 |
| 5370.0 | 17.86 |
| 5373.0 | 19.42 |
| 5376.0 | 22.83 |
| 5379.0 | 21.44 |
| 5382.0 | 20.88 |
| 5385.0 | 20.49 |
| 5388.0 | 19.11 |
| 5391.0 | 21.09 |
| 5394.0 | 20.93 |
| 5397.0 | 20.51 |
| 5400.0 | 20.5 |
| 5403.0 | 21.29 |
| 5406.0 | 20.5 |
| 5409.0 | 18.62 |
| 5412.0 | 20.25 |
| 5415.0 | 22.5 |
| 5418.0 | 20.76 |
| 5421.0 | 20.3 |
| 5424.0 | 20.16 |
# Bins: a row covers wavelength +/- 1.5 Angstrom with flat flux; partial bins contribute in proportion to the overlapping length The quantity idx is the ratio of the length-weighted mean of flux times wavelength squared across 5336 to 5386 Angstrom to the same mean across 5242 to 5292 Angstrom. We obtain 1.09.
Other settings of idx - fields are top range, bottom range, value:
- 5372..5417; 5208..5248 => 1.11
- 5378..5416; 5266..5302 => 1.03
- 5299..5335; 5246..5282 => 1.07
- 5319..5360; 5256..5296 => 1.05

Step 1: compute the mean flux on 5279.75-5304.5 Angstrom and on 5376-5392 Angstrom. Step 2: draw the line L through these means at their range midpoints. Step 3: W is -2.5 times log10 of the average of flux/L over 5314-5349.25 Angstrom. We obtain 0.04 mag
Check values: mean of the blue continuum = 21.2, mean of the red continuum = 20.8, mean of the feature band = 20.2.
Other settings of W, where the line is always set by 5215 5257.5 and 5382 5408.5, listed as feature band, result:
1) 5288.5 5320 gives -0.046 mag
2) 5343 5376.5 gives -0.032 mag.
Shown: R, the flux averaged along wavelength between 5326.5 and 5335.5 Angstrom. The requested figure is 19.7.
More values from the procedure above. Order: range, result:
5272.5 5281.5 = 20.3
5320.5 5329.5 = 20.2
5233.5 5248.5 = 19.4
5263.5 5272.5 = 19.4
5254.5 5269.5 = 19.1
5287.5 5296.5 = 21.6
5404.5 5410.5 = 19.6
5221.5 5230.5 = 20.2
